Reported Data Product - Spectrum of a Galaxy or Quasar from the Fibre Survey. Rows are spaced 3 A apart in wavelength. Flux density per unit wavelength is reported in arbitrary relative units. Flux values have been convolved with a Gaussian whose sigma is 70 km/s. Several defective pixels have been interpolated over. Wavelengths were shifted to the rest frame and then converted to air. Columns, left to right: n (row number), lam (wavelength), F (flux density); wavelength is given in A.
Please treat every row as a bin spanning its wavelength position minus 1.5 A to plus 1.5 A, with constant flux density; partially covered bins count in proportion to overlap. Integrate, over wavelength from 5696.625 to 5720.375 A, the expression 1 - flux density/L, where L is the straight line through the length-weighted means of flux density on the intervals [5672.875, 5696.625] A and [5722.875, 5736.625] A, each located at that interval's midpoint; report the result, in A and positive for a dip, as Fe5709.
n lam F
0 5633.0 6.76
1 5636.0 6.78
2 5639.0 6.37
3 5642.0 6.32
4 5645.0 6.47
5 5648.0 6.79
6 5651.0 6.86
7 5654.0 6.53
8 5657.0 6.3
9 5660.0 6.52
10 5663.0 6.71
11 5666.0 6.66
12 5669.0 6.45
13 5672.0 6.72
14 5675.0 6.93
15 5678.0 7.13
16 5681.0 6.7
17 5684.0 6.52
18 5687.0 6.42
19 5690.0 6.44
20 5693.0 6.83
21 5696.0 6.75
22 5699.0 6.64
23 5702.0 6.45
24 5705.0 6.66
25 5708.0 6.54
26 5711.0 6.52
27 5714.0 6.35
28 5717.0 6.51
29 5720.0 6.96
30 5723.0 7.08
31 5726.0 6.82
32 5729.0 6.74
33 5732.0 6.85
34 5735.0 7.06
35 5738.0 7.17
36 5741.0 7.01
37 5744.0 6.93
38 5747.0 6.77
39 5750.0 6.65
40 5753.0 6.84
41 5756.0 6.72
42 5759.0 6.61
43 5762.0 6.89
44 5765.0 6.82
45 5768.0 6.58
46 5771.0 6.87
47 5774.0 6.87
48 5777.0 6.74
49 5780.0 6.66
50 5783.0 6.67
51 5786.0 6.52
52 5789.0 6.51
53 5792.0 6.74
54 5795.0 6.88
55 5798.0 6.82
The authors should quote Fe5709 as 0.8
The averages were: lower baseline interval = 6.71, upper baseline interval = 6.9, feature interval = 6.57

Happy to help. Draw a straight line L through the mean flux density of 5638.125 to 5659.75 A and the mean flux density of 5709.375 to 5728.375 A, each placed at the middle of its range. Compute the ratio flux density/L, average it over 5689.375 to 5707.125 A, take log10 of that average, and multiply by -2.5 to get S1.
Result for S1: 0.00 mag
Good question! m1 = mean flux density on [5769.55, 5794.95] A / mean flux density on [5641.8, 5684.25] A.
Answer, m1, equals 1.01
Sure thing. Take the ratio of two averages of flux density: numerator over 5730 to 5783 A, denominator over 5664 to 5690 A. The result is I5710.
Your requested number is 1.0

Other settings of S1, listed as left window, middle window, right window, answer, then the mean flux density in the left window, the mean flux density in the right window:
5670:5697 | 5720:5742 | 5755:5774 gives -0.035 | 6.71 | 6.76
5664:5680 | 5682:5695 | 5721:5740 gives 0.042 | 6.77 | 6.95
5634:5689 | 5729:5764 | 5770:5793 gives -0.030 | 6.62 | 6.69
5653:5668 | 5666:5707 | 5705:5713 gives -0.020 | 6.54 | 6.54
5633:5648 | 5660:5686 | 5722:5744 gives -0.003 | 6.54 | 6.96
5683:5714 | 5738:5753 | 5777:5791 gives -0.045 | 6.57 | 6.61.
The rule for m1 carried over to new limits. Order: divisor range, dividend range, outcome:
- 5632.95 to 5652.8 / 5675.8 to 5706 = 1.01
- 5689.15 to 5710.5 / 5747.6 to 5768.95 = 1.02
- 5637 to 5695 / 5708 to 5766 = 1.03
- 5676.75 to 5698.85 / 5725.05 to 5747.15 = 1.04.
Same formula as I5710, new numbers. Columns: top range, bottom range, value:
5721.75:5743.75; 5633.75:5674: 1.06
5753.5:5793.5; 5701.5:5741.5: 0.99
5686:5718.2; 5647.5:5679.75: 0.98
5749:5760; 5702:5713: 1.03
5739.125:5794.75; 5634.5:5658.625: 1.03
